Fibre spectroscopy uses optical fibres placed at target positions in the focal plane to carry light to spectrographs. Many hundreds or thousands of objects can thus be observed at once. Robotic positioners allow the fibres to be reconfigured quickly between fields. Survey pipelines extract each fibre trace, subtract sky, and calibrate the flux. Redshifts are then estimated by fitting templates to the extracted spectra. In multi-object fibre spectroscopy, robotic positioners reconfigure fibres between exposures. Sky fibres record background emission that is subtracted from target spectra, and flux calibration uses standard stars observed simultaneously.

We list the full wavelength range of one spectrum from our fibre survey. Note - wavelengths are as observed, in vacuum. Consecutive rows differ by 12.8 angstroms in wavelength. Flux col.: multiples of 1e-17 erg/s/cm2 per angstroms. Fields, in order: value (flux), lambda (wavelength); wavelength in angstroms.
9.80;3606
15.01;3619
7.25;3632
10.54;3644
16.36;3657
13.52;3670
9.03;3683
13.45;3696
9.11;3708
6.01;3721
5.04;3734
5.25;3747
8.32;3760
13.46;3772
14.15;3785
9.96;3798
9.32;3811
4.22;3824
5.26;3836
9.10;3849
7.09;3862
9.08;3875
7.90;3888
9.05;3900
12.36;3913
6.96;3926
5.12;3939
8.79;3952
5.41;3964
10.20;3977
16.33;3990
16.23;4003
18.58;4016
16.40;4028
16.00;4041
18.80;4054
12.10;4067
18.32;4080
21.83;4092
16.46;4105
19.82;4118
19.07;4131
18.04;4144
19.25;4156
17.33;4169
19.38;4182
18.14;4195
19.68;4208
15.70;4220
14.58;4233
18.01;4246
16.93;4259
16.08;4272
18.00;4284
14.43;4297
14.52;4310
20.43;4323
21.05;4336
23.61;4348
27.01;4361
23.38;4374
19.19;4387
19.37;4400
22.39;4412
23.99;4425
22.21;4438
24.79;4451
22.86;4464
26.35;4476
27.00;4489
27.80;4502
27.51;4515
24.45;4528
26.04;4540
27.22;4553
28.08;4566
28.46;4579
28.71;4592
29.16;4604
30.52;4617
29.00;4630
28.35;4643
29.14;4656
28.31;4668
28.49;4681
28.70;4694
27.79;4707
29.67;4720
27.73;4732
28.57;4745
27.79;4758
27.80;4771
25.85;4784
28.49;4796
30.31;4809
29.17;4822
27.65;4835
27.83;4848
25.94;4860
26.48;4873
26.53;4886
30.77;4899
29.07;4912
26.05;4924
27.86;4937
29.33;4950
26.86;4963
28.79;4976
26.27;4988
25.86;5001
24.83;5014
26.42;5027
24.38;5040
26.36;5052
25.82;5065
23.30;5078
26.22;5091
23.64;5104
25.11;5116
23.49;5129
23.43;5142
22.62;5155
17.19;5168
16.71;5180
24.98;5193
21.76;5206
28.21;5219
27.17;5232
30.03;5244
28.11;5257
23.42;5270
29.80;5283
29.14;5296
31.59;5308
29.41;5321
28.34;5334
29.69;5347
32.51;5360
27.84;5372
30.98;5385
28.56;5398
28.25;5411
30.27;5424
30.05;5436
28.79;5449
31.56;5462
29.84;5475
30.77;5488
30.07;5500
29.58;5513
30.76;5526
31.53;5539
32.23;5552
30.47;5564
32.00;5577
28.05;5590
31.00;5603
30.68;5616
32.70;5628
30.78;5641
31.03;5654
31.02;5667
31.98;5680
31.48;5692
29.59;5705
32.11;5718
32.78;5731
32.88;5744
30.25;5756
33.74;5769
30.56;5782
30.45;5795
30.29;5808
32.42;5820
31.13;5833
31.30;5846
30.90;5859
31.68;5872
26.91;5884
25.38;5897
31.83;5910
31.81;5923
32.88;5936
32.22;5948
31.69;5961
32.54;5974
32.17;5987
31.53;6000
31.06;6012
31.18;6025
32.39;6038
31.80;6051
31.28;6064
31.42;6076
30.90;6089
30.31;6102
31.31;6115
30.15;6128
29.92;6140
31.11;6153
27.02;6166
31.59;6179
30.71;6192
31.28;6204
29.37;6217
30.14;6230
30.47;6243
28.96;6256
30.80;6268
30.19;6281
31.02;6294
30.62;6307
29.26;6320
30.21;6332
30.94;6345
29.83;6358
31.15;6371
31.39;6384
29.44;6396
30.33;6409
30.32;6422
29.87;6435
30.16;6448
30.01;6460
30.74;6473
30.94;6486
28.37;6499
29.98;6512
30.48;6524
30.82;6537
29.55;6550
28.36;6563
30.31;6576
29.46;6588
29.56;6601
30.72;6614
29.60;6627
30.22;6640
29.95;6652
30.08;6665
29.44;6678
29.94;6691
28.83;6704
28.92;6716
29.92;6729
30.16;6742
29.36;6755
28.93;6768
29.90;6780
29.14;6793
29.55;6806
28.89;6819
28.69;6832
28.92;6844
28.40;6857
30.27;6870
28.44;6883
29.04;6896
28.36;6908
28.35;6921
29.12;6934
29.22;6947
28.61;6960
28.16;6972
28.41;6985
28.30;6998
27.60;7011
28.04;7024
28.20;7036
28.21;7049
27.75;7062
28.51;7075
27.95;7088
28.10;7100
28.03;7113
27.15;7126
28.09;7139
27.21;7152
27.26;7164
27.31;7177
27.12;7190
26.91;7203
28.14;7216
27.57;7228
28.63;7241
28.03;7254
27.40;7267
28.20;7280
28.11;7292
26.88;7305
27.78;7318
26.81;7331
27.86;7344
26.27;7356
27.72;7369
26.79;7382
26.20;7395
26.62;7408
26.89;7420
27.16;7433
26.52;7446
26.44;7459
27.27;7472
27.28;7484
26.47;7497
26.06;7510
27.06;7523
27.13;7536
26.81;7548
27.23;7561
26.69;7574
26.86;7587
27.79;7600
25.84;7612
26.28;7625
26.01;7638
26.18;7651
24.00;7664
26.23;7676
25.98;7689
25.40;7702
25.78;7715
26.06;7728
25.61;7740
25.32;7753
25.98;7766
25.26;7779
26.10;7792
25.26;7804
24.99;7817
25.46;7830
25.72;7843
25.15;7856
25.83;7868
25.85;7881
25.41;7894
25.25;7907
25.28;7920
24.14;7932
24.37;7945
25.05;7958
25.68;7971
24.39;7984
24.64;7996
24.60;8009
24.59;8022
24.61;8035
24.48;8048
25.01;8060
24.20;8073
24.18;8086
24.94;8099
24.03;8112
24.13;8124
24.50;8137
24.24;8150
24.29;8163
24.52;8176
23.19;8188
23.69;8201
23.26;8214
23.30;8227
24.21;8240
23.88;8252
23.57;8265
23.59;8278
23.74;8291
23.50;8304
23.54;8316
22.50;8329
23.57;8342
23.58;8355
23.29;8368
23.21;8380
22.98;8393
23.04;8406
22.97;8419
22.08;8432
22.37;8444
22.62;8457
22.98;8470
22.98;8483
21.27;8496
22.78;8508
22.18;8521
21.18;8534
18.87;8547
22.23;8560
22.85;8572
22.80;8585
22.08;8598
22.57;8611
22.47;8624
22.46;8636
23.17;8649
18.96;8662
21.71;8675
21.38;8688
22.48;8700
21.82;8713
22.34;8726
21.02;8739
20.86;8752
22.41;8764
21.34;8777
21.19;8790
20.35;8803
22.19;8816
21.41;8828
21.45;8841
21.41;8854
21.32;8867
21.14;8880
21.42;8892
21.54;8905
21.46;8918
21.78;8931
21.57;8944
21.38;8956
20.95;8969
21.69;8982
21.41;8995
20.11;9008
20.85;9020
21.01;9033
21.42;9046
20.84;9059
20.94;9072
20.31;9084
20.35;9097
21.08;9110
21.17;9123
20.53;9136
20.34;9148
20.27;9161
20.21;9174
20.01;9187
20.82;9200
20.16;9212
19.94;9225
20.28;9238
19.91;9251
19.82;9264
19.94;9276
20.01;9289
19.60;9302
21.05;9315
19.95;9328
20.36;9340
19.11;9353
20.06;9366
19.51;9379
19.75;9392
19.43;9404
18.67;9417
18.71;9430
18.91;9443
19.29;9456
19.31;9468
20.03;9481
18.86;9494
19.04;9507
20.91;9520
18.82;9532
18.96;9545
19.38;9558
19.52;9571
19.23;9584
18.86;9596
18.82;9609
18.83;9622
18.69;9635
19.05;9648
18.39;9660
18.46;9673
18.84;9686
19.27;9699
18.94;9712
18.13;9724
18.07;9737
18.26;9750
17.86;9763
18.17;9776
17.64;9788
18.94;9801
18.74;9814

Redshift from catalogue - 0.000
